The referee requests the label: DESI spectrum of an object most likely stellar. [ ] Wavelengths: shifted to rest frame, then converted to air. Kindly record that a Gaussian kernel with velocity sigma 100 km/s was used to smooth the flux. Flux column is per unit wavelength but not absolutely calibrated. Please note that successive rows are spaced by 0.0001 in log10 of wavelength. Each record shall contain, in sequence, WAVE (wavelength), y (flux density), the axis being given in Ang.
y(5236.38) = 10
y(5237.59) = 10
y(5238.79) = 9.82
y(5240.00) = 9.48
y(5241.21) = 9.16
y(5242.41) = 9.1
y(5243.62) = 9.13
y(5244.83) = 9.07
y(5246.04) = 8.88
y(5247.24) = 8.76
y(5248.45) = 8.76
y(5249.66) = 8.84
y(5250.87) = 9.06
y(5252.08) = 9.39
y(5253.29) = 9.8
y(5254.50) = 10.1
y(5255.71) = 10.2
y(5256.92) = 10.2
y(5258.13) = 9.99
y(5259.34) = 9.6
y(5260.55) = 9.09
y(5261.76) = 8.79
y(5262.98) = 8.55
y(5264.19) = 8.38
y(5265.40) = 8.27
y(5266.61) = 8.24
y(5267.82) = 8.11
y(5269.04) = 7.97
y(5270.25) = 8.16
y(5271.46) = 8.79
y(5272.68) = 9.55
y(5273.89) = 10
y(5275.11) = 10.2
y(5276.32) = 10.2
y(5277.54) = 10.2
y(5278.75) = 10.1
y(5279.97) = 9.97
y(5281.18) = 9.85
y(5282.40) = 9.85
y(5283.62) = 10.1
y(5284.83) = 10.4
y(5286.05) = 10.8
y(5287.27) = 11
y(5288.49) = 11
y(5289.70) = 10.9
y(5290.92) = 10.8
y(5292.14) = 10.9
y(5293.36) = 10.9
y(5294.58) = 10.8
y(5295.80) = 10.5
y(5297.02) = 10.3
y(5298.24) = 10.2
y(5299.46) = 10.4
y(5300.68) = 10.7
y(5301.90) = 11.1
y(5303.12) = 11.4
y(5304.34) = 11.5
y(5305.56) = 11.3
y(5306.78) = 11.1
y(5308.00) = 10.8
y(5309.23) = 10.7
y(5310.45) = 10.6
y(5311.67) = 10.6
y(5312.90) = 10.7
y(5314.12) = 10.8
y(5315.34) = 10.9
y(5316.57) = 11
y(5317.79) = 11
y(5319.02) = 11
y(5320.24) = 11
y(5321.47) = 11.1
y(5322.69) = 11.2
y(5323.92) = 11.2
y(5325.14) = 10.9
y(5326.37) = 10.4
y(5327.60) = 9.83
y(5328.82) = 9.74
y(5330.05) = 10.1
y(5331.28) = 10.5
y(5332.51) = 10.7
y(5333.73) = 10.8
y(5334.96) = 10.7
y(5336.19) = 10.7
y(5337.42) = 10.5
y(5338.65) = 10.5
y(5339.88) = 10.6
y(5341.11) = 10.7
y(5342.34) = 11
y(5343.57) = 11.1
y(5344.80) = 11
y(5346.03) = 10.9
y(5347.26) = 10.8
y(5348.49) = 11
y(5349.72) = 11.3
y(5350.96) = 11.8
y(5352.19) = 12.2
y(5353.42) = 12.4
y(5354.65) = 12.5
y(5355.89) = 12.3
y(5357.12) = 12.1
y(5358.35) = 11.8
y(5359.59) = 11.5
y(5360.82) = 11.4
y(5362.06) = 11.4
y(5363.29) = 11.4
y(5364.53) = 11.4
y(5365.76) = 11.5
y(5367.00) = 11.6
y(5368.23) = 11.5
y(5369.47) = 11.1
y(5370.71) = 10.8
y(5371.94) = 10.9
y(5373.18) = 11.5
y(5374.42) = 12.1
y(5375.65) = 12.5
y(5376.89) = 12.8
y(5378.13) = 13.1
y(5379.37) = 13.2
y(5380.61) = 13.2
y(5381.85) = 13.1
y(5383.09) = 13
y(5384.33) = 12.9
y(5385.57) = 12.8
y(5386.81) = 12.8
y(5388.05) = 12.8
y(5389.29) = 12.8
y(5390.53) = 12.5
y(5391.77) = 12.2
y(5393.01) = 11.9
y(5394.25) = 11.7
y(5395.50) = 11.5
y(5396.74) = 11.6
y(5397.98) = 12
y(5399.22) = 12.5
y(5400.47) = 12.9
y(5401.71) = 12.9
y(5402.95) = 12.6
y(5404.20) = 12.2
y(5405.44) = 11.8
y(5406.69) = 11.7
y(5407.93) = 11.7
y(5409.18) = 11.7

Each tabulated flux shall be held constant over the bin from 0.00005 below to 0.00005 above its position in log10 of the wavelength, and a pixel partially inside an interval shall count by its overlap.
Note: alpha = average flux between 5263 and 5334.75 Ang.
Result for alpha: 10.3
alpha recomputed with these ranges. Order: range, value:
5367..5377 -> 11.6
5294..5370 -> 11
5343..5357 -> 11.6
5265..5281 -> 9.24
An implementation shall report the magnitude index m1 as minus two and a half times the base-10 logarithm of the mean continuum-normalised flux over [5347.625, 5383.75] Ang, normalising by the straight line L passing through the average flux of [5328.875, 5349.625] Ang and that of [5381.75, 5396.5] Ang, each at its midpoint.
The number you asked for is -0.03 mag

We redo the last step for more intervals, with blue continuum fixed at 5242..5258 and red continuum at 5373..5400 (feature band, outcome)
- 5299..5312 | -0.032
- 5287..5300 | -0.035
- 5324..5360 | 0.041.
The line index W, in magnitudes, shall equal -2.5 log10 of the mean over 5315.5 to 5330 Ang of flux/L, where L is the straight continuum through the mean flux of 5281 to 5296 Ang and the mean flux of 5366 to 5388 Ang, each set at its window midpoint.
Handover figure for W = 0.05 mag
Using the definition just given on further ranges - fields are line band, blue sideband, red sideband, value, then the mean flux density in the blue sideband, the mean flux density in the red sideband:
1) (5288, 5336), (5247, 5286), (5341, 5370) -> -0.032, 9.38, 11.5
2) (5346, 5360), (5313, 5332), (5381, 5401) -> -0.025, 10.7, 12.4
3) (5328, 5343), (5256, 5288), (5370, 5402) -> 0.056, 9.49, 12.4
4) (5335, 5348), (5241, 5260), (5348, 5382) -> 0.059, 9.38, 11.9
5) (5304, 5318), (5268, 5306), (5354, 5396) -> -0.012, 10.3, 12.1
